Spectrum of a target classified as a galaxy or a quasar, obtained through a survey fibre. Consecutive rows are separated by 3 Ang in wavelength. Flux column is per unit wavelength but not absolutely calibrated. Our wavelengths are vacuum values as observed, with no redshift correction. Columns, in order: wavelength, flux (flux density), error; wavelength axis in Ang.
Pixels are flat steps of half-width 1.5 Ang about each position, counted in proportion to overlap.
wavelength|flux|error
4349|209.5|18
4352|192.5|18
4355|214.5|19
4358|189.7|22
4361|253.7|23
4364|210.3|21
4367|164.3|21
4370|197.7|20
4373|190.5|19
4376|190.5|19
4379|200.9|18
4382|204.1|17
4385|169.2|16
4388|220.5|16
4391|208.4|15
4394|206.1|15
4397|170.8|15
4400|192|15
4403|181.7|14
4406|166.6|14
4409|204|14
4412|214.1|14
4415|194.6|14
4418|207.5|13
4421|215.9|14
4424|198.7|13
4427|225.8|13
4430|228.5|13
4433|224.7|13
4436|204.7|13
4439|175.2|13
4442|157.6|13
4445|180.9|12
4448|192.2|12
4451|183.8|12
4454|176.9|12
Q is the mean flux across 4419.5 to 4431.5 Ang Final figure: 217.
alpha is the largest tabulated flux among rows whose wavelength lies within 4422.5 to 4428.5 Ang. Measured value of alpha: 225.8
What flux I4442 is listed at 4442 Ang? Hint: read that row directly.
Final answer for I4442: 157.6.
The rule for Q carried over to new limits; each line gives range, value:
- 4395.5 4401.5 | 181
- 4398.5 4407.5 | 180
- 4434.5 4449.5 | 182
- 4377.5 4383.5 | 202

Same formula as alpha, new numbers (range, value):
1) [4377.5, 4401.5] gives 220.5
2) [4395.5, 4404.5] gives 192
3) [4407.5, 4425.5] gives 215.9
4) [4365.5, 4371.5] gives 197.7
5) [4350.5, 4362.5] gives 253.7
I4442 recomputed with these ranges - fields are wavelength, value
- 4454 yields 176.9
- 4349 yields 209.5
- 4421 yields 215.9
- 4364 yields 210.3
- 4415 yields 194.6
